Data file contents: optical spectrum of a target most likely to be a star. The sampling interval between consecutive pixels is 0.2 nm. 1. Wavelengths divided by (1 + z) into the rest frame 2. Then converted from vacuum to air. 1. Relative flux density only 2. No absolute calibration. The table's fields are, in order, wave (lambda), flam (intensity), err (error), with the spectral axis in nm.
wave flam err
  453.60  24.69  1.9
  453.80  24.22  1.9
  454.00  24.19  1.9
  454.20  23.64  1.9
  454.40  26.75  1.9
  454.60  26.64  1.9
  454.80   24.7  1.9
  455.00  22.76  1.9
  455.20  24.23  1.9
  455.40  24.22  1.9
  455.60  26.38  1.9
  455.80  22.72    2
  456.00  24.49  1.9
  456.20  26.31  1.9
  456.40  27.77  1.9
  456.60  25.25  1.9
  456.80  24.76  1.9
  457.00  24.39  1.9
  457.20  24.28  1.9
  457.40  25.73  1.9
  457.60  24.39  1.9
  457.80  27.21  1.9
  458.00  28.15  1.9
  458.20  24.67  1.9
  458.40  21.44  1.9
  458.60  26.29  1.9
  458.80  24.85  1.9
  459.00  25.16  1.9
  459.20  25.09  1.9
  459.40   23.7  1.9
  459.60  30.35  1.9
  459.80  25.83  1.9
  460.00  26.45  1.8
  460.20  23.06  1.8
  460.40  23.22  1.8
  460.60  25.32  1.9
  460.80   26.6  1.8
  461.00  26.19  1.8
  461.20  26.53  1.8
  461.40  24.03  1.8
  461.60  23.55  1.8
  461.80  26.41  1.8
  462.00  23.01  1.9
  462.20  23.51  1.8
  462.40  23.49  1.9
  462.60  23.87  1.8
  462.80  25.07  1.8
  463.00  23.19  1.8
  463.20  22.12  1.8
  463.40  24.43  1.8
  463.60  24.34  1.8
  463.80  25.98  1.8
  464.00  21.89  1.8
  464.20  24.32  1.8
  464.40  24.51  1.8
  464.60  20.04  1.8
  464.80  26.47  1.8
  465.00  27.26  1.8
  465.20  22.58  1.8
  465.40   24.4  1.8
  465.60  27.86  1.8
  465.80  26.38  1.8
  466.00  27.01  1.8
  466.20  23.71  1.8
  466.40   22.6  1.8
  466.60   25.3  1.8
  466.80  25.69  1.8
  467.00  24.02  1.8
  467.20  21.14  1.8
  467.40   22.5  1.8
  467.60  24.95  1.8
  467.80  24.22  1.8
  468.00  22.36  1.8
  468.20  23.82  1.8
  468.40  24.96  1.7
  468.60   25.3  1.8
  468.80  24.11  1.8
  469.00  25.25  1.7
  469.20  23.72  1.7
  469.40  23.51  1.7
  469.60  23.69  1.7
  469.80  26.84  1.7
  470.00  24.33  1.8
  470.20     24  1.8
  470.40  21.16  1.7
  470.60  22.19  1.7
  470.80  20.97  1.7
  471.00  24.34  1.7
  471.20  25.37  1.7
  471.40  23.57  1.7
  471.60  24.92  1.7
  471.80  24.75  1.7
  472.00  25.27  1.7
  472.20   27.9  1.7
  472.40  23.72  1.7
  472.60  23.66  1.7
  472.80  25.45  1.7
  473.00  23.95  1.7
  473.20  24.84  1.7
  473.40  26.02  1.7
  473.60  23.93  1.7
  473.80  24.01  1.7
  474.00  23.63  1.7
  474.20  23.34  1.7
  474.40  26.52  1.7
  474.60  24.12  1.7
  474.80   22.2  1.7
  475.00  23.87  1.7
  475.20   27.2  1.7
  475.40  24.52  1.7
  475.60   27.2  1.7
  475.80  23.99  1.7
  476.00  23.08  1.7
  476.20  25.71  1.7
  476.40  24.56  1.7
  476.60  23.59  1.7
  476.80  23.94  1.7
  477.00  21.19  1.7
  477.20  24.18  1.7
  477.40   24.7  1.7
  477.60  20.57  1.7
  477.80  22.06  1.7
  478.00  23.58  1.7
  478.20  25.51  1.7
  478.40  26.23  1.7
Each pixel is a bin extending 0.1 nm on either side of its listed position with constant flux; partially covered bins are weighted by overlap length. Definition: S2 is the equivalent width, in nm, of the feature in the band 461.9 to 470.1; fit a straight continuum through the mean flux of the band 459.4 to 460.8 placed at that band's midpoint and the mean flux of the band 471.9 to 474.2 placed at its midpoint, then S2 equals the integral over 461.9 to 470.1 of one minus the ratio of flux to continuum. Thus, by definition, 0.31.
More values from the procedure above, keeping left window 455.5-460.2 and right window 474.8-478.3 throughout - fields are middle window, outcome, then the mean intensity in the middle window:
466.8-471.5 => 0.15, 23.8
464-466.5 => 0.02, 24.6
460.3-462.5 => 0.04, 24.7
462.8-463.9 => 0.04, 24.1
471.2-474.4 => -0.05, 24.7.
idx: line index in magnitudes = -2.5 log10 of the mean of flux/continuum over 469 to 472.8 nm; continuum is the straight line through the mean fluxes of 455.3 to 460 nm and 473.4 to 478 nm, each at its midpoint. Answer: 0.01 mag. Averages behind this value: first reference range 25.4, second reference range 24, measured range 24.2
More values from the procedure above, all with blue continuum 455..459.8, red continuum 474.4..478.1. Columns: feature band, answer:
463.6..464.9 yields 0.039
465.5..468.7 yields 0.005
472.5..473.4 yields -0.020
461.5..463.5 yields 0.046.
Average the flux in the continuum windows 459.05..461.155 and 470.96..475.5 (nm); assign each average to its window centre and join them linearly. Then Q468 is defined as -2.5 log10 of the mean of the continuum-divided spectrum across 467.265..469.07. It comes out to 0.04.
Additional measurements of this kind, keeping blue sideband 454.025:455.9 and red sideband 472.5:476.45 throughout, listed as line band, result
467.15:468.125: 0.066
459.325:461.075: -0.044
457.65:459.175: -0.031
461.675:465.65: 0.019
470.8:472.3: -0.012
